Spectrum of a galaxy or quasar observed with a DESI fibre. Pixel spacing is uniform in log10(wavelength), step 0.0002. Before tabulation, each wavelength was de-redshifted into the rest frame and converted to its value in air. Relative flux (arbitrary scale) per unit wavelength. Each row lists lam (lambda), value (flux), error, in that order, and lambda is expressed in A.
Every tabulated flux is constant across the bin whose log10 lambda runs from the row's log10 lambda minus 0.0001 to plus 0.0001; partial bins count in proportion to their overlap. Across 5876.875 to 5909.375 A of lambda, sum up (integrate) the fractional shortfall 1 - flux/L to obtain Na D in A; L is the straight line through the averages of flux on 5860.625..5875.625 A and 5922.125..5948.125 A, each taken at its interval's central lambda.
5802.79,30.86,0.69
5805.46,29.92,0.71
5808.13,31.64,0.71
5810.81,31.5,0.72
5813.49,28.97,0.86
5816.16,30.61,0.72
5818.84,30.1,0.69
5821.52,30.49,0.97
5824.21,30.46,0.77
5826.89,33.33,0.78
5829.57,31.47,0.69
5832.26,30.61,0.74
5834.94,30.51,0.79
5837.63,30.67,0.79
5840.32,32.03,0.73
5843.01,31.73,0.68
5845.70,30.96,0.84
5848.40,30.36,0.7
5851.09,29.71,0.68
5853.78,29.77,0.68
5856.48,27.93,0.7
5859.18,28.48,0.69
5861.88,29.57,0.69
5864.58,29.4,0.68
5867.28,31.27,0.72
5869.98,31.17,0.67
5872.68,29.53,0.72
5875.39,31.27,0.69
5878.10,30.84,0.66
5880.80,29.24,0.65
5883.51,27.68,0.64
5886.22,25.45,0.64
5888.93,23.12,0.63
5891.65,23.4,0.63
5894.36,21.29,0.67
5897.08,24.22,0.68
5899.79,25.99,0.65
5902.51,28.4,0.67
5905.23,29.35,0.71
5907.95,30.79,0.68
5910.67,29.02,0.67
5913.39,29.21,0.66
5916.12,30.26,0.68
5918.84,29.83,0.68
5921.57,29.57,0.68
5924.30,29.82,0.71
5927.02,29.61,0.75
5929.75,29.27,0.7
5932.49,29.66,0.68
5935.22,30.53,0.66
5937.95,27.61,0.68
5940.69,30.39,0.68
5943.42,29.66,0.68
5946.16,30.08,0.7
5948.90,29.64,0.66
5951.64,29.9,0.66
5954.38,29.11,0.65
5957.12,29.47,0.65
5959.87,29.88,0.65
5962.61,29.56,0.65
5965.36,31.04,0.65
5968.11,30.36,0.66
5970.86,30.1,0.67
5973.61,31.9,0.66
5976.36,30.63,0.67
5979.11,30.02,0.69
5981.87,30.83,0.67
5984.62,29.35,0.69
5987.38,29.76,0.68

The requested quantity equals 3.7 A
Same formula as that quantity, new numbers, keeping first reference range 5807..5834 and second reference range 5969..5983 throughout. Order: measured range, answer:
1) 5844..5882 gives 1.1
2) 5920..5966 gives 1.6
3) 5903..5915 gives 0.5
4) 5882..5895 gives 2.7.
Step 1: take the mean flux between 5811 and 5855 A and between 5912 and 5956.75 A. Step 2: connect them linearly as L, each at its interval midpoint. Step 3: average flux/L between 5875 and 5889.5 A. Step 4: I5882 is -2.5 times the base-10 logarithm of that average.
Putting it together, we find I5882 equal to 0.08 mag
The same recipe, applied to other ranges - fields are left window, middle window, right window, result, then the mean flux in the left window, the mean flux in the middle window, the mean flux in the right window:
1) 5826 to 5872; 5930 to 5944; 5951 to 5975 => 0.03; 30.5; 29.5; 30.2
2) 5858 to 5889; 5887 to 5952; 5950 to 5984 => 0.05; 29.2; 28.3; 30.2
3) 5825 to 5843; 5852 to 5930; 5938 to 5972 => 0.08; 31.4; 28.4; 29.8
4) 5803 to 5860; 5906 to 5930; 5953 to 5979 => 0.02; 30.6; 29.7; 30.2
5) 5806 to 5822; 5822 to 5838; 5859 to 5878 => -0.03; 30.5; 31.2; 30.2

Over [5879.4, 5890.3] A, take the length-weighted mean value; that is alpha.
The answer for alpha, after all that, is 26.4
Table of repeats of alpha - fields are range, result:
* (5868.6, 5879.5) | 30.7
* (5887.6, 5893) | 23.2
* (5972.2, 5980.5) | 30.8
